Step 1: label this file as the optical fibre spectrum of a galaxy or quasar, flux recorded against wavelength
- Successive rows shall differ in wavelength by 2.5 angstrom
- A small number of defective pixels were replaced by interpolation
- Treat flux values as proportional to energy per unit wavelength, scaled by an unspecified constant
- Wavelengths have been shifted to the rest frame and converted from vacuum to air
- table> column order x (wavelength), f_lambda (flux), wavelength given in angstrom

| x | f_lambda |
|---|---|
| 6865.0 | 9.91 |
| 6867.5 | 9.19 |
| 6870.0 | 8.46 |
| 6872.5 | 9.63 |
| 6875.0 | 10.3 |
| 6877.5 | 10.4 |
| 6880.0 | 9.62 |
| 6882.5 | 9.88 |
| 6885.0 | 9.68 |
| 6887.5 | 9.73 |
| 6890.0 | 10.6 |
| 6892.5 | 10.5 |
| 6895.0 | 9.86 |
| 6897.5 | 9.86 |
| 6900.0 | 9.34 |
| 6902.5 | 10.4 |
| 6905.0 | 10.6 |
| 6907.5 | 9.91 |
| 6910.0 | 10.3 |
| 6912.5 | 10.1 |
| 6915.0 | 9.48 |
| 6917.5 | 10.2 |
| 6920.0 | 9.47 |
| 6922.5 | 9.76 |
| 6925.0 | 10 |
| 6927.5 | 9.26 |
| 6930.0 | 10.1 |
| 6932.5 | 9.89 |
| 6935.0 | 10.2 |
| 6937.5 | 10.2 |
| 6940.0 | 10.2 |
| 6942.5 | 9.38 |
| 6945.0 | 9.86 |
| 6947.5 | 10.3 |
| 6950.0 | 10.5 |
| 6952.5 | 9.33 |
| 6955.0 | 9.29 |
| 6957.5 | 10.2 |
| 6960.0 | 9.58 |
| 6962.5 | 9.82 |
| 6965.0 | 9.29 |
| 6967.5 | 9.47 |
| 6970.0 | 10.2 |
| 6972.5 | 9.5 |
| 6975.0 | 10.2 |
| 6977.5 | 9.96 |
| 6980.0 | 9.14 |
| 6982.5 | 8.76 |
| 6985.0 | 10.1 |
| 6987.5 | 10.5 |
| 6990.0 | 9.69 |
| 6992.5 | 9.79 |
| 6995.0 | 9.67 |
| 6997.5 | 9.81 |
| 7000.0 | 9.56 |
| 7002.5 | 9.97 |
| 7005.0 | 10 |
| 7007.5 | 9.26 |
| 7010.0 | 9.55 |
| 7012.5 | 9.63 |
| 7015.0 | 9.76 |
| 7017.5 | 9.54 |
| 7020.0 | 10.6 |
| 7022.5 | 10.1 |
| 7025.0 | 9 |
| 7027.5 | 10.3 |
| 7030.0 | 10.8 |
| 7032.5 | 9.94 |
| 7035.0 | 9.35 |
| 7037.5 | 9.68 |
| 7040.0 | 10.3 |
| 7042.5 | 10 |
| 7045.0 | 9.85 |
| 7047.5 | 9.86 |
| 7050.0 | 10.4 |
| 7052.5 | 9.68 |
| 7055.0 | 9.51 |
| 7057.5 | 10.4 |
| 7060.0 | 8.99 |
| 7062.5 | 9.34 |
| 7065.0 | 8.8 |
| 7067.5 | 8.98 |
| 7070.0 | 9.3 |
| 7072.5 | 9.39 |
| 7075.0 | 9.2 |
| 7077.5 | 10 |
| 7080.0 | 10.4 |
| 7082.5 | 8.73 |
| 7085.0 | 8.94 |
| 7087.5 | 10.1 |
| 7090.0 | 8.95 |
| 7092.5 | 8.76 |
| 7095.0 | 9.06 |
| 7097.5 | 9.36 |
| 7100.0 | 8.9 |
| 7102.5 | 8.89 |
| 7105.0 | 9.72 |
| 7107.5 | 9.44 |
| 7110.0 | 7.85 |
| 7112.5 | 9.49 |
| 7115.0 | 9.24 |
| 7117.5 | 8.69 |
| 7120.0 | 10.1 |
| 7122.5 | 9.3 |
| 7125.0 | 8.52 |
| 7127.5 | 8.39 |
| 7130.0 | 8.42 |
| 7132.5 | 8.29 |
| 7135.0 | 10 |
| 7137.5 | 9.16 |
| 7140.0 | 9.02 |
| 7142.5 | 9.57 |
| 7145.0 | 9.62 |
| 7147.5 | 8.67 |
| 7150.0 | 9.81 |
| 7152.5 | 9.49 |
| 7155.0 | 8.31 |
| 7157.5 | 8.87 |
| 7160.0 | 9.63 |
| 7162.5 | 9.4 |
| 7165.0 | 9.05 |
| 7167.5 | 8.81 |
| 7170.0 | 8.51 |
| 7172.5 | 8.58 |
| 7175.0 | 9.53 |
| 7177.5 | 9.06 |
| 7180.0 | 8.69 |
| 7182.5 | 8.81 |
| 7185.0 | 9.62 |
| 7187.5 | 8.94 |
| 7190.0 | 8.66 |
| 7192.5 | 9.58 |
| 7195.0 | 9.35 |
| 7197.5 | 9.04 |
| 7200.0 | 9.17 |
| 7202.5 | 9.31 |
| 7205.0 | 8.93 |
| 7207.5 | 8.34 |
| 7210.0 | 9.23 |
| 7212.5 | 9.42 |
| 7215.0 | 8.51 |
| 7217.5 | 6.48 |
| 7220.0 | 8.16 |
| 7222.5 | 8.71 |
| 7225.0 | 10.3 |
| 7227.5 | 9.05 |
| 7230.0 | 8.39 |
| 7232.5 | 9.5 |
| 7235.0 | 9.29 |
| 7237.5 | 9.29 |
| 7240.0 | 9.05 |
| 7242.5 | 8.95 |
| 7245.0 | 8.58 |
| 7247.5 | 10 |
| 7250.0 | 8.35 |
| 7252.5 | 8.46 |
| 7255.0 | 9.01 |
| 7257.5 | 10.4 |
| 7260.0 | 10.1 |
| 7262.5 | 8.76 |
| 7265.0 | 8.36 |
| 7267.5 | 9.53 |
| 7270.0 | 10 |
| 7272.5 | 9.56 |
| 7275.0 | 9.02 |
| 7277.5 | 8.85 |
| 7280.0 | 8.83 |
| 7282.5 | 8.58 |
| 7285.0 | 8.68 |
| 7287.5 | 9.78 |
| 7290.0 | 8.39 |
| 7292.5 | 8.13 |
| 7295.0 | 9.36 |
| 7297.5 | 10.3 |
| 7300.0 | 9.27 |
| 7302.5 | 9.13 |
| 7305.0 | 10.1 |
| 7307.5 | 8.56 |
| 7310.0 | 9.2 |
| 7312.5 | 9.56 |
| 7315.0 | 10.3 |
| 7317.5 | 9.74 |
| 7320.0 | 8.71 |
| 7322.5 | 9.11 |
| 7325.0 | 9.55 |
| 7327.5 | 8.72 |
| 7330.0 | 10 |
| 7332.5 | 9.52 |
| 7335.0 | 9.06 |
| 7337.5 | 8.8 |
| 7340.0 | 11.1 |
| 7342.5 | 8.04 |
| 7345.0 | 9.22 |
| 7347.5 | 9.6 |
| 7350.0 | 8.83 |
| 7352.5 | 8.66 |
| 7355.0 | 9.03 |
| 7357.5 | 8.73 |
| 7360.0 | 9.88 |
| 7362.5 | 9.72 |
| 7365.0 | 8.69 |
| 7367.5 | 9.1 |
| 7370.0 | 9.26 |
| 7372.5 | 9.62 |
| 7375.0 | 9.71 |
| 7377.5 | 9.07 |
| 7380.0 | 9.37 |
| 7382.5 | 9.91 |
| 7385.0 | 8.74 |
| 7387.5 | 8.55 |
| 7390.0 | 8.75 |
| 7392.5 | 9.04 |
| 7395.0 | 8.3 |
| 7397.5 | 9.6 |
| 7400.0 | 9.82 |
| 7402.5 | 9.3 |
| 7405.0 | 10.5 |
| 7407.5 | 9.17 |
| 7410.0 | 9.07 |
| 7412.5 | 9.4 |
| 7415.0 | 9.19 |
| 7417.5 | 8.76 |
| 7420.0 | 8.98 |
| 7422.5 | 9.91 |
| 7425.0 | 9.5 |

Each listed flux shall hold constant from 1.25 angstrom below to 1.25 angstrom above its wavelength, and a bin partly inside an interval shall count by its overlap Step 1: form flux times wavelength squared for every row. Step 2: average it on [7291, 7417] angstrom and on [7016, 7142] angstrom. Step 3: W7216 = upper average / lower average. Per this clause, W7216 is 1.1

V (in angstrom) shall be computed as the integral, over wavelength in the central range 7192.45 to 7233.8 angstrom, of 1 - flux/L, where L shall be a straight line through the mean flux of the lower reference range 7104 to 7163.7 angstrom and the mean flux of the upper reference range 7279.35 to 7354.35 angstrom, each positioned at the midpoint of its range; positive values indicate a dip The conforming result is 1.3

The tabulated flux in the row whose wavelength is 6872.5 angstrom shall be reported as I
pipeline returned 9.63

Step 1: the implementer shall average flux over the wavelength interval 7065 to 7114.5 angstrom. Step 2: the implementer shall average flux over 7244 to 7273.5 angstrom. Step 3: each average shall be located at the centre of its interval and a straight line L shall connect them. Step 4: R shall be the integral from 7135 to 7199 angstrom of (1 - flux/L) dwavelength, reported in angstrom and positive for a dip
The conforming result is 0.8 angstrom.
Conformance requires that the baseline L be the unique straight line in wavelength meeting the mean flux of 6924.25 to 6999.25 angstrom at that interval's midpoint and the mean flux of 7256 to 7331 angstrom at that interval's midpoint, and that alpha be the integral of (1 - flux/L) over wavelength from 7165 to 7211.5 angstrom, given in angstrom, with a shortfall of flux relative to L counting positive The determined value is 2.1 angstrom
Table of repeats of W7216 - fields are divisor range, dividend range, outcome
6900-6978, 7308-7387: 1.05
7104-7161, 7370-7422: 1.09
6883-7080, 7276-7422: 1.04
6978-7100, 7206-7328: 1.01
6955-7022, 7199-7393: 1.02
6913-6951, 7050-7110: 0.98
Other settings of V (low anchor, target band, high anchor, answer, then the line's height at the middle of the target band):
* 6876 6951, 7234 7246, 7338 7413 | 0.5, 9.47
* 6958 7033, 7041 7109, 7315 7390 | 1.6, 9.67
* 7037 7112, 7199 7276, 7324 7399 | 2.2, 9.3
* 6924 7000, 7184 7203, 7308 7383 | 0.6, 9.51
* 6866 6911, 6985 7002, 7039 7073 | -0.2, 9.73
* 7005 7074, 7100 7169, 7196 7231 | 0.9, 9.21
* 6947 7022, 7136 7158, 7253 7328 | 0.7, 9.49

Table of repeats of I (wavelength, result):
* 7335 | 9.06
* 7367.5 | 9.1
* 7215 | 8.51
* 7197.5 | 9.04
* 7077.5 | 10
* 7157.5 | 8.87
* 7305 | 10.1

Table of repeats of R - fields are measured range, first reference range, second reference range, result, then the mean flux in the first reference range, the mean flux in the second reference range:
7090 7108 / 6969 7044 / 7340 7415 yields 1.00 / 9.82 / 9.23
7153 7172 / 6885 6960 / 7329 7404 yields 1.22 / 9.95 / 9.24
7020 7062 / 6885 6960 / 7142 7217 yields -1.59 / 9.95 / 9.05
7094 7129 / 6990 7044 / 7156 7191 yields 1.02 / 9.84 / 9.01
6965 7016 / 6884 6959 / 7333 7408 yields 0.65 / 9.95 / 9.24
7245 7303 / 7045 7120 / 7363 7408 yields 0.85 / 9.34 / 9.26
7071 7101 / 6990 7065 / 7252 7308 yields 1.05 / 9.8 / 9.2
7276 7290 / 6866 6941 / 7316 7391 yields 0.66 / 9.9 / 9.23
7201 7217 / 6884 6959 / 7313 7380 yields 1.12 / 9.95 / 9.3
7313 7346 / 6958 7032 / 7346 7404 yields -0.42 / 9.78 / 9.19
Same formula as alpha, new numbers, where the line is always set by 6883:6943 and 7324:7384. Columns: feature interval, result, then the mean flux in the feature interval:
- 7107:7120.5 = 0.8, 9.06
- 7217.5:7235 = 1.2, 8.86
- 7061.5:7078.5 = 0.8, 9.28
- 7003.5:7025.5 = 0.2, 9.74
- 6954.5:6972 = 0.3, 9.7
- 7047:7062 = 0.0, 9.78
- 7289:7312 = 0.5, 9.18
